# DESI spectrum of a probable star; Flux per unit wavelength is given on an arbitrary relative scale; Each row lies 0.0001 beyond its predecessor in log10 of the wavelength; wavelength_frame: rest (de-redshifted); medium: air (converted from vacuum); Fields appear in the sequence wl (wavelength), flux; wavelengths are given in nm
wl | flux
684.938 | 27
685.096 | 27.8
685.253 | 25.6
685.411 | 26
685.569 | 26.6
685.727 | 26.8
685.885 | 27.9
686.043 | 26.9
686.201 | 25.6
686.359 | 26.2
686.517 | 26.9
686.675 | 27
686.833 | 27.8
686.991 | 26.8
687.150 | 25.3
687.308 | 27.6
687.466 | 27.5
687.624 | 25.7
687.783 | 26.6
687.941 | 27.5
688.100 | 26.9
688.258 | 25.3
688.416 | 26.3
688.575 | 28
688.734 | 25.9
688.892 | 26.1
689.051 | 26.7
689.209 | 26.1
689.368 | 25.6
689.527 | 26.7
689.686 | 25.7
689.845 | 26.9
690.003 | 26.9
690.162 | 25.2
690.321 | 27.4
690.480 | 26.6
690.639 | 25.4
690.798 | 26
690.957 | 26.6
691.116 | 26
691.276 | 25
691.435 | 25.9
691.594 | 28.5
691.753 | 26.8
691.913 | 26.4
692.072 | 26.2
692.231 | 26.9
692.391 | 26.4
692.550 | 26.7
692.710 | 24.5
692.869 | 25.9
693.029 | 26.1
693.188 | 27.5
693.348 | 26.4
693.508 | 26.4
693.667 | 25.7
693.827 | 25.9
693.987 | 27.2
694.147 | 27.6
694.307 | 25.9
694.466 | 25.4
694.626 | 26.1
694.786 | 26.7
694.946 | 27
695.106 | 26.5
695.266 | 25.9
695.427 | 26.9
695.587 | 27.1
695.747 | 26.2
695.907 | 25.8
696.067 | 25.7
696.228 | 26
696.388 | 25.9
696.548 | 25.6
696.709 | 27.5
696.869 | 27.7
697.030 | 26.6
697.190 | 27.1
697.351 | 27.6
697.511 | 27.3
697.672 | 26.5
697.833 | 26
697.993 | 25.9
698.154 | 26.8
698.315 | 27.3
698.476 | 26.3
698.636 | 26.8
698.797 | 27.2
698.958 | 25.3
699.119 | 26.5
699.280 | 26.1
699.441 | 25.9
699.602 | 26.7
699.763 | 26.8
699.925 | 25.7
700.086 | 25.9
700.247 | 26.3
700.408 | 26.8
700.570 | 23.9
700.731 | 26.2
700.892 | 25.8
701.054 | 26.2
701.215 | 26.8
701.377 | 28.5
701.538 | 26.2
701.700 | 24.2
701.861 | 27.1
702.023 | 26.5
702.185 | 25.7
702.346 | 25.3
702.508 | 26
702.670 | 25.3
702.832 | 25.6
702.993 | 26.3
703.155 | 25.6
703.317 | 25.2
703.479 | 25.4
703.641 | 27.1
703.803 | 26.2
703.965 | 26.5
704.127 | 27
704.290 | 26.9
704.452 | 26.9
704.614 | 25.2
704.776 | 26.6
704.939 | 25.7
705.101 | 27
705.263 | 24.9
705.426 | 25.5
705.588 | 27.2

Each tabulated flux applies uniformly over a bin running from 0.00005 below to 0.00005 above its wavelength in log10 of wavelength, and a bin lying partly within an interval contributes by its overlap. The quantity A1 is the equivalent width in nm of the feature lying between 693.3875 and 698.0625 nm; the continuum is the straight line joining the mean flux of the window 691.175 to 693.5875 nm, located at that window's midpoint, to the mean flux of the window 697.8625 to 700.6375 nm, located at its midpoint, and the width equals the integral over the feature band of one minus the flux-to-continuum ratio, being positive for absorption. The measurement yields -0.03 nm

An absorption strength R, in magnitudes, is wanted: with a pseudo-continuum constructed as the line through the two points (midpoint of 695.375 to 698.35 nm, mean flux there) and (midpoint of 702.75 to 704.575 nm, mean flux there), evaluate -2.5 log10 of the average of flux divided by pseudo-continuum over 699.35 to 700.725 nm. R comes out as 0.02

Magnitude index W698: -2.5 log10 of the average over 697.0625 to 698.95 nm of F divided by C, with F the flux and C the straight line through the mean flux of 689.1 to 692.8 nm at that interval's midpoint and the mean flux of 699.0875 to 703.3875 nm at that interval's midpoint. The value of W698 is -0.03 mag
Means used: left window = 26.3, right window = 26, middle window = 26.7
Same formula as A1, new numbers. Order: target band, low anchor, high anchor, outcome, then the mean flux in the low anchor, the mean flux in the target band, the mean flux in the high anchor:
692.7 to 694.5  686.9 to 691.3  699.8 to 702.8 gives 0.00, 26.4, 26.3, 26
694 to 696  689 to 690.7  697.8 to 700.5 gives -0.01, 26.3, 26.5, 26.4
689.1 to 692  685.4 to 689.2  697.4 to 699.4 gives 0.03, 26.7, 26.3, 26.5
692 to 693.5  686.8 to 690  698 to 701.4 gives 0.01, 26.5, 26.3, 26.3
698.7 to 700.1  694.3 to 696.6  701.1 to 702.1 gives 0.01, 26.2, 26.2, 26.5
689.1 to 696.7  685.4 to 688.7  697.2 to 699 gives 0.11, 26.7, 26.3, 26.7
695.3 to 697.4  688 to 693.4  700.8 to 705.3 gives -0.02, 26.3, 26.6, 26.1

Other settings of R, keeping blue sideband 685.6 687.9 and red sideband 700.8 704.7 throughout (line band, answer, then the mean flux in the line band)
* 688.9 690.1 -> 0.013 mag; 26.3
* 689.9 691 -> 0.012 mag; 26.3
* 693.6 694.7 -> 0.009 mag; 26.3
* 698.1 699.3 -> -0.010 mag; 26.6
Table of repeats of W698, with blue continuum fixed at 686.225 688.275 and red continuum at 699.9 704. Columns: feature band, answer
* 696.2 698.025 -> -0.018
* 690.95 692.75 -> 0.006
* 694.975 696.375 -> 0.002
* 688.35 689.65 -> 0.010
